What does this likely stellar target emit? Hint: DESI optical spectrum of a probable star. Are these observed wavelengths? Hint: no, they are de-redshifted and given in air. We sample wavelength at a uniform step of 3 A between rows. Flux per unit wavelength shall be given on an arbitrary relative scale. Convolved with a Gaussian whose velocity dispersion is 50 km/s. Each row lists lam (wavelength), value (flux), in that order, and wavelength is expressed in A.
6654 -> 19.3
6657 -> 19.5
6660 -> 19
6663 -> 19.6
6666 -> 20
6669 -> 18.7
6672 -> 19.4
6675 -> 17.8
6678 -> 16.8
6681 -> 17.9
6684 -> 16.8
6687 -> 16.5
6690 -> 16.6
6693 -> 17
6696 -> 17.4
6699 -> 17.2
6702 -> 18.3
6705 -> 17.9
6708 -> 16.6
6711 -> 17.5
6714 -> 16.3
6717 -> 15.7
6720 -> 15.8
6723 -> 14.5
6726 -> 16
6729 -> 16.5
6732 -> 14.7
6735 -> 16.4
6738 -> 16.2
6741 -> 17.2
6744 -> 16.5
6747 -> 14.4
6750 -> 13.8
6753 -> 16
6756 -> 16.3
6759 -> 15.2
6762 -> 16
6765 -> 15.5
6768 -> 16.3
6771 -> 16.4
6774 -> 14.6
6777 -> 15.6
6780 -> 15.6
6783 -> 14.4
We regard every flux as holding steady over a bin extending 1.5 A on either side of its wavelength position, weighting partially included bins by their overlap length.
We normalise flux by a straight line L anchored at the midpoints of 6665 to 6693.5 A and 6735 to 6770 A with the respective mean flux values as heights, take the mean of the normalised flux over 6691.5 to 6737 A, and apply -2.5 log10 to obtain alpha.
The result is 0.02 mag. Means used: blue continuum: 17.7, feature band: 16.5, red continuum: 15.8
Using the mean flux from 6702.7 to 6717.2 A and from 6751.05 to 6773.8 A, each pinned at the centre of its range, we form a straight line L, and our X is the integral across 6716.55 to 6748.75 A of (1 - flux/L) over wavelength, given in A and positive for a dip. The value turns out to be 1.3 A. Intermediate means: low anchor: 17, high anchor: 15.8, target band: 15.8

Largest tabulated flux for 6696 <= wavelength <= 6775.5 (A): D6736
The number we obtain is 18.3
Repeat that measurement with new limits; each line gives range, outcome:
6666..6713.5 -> 20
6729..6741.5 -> 17.2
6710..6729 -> 17.5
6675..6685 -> 17.9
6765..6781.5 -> 16.4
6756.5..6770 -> 16.3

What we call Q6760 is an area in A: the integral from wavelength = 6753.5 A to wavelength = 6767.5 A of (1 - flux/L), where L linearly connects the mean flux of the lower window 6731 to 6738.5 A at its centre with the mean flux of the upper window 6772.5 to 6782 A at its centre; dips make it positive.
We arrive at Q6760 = -0.3 A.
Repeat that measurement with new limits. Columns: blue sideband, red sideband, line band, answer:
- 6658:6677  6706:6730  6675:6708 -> 0.7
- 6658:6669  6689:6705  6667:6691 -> 1.1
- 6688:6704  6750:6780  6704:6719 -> 0.2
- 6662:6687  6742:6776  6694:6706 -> -0.2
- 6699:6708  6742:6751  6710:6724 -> 0.8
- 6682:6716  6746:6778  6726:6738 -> 0.2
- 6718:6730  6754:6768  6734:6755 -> 0.0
